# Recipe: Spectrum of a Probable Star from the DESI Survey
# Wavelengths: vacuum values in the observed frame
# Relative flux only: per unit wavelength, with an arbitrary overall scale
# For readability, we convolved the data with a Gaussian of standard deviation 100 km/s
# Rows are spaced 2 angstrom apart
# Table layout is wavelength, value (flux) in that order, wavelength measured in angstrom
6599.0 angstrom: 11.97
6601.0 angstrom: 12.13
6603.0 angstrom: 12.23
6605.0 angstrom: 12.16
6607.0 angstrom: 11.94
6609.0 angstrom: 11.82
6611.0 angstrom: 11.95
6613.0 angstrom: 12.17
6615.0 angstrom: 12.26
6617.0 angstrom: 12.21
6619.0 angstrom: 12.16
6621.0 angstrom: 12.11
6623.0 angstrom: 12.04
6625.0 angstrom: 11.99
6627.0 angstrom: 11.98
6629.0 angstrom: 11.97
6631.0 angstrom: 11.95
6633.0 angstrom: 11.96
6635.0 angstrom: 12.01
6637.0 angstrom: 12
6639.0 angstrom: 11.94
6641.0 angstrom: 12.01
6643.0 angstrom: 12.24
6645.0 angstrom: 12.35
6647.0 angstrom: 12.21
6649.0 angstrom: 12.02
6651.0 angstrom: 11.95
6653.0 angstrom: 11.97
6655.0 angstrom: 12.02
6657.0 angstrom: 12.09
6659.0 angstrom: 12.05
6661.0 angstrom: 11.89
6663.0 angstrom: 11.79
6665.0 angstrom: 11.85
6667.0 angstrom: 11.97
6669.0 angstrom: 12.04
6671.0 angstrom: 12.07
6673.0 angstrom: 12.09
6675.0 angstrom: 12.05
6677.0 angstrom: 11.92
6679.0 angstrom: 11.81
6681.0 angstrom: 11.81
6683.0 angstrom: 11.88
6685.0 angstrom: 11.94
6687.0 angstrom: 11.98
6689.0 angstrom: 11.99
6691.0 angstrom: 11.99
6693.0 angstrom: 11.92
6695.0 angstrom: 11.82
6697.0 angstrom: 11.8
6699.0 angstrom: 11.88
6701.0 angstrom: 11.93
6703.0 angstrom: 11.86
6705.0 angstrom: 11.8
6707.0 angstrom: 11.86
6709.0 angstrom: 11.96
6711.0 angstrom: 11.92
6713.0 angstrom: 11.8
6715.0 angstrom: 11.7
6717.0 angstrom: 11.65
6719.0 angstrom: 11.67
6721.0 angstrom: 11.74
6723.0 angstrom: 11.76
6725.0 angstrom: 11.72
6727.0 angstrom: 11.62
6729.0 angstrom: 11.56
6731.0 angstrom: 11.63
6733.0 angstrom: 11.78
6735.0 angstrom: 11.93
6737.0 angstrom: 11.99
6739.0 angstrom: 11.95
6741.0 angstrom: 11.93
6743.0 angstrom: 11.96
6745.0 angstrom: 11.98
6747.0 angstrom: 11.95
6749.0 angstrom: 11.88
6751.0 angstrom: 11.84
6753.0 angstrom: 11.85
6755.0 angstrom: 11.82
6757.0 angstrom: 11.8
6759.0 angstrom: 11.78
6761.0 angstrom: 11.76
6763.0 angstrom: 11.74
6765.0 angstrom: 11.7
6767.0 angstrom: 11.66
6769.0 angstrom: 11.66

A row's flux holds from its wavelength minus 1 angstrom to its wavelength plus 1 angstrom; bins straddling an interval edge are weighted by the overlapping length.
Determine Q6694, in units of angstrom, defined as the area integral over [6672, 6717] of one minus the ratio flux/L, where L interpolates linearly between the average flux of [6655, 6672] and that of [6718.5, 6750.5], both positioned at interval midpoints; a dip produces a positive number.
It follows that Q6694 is 0.1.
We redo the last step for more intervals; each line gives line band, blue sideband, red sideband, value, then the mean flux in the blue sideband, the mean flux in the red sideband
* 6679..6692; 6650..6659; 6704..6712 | 0.0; 12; 11.9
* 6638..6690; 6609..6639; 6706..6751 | -0.2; 12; 11.8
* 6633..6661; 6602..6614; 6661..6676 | -0.1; 12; 12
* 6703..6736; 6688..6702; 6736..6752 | 0.4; 11.9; 11.9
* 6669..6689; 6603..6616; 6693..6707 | -0.1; 12.1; 11.9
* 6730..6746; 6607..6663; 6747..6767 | -0.1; 12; 11.8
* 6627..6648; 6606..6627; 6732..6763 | -0.1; 12.1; 11.9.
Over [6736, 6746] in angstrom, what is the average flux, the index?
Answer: 12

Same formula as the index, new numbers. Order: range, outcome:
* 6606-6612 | 11.9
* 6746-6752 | 11.9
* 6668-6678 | 12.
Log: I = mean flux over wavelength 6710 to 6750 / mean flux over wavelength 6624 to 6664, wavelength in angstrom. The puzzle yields 0.98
